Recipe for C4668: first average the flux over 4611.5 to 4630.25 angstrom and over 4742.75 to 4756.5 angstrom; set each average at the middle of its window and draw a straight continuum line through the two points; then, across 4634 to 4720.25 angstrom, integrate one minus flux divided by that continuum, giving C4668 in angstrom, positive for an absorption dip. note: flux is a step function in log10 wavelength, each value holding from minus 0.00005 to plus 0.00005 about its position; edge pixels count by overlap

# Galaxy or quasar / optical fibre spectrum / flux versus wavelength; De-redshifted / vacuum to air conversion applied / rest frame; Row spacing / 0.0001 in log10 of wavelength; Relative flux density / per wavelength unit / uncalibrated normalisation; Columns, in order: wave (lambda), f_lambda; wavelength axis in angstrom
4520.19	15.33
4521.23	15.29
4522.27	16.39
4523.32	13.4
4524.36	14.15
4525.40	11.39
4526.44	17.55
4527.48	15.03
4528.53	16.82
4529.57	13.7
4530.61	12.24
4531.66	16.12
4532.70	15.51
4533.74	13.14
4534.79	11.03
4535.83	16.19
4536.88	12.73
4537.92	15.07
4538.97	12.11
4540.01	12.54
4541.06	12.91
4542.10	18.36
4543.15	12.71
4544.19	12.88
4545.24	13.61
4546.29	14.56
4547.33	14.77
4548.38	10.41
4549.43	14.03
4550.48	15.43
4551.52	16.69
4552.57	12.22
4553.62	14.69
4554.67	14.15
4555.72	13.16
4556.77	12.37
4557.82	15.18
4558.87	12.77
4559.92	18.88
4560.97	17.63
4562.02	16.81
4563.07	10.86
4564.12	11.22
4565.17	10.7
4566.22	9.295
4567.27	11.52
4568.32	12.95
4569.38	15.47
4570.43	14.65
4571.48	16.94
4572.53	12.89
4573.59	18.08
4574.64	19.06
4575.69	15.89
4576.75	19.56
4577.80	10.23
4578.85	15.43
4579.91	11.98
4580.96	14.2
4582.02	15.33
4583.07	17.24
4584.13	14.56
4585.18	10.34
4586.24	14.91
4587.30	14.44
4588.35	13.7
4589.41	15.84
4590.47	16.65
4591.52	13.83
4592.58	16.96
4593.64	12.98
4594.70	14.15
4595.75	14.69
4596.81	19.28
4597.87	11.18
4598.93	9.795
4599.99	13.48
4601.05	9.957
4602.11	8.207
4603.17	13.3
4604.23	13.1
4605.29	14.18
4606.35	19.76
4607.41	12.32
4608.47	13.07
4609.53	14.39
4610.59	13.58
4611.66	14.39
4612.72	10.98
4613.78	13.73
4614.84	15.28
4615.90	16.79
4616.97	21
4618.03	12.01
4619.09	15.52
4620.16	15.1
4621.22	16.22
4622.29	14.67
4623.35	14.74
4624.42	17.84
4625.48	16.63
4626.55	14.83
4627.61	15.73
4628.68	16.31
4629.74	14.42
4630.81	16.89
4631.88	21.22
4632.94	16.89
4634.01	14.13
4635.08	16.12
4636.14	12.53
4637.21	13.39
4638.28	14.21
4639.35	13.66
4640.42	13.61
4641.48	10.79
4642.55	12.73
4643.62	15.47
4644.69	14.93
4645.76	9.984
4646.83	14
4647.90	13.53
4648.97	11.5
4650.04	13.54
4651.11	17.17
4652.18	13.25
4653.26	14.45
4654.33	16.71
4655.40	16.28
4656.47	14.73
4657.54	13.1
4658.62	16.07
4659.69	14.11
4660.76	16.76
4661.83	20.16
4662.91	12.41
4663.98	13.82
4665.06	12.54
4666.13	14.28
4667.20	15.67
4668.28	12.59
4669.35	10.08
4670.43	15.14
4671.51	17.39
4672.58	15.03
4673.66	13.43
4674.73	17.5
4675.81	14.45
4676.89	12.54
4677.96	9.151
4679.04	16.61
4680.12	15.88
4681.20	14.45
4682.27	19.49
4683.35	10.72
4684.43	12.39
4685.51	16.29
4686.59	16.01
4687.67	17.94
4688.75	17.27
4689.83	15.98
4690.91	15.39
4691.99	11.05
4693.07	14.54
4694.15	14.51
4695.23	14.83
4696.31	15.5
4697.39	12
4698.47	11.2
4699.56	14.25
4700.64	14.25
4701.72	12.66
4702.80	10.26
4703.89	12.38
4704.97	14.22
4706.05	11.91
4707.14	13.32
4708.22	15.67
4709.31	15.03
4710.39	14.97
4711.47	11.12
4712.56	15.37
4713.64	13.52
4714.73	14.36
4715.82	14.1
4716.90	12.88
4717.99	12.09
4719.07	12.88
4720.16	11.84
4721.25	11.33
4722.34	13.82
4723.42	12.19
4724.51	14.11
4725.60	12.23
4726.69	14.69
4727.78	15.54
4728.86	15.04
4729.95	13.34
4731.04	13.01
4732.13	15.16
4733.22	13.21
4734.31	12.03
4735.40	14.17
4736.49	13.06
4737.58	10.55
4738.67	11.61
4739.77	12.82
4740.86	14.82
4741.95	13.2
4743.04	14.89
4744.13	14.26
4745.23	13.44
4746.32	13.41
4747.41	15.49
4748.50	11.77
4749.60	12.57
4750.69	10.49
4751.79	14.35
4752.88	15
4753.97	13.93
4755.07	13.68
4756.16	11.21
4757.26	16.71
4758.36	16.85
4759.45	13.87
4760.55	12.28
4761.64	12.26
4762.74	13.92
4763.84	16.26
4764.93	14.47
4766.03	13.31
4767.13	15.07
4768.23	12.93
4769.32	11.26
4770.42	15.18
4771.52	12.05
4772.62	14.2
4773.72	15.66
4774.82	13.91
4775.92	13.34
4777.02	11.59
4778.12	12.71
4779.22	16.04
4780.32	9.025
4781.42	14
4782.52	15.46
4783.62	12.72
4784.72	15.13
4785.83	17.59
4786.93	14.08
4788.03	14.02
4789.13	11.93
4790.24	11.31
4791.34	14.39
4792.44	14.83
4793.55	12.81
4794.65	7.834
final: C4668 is 2.4 angstrom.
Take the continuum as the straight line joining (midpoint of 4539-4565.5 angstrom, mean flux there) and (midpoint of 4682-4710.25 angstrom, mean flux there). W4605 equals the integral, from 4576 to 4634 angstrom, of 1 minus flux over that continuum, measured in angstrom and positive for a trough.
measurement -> -2.7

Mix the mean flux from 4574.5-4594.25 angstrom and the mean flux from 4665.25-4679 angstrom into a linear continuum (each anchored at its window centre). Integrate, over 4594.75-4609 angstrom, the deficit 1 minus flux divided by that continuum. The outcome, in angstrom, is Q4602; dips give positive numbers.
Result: 1.33 angstrom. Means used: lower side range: 14.8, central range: 13.3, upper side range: 14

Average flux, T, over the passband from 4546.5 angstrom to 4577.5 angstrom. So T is 14.4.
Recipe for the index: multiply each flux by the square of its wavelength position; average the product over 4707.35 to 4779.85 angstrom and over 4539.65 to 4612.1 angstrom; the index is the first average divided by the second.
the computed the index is 1.0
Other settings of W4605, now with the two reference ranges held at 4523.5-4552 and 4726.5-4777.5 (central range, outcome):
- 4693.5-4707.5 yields 0.6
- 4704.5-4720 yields 0.1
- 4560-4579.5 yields -0.6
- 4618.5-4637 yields -2.5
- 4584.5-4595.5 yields -0.3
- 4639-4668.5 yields -0.8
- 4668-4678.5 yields 0.1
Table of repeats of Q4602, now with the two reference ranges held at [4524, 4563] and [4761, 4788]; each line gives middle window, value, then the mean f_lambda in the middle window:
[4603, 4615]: 0.1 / 14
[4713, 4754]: 1.7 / 13.3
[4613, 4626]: -1.4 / 15.7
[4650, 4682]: -1.5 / 14.7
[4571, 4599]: -1.4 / 14.9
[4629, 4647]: -0.4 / 14.4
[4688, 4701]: -0.3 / 14.3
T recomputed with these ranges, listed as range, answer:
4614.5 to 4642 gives 15.4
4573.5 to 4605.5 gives 14.2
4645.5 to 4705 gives 14.3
